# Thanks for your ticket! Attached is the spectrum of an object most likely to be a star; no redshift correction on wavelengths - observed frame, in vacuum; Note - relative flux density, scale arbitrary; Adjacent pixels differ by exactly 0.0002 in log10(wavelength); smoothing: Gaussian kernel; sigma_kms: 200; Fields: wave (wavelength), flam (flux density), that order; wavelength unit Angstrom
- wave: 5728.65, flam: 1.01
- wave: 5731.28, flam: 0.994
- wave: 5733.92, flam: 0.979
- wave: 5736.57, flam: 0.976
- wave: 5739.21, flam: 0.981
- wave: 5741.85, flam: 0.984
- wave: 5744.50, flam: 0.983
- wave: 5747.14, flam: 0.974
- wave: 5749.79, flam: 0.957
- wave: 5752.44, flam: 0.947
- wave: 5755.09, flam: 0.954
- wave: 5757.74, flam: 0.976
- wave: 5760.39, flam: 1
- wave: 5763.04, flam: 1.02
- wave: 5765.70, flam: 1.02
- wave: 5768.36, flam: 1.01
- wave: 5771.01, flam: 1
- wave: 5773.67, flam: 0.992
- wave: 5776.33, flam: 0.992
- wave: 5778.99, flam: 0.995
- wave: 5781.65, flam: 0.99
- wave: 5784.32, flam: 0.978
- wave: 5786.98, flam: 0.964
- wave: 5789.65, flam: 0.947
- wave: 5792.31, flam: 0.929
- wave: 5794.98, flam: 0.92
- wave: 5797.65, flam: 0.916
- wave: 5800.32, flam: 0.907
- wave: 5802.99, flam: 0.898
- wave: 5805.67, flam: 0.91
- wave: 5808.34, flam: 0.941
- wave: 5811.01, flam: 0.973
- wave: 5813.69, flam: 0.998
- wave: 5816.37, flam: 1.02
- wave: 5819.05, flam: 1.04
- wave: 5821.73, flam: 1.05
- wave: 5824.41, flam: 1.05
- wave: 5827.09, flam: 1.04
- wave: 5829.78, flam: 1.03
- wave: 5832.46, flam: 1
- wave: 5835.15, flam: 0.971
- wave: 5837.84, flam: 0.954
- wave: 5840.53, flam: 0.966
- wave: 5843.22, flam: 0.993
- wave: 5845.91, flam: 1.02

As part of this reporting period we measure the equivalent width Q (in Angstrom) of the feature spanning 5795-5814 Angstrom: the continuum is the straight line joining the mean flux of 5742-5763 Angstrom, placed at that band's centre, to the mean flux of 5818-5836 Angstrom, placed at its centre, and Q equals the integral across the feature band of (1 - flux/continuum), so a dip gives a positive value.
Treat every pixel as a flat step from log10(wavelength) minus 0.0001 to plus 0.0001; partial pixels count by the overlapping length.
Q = 1.5 Angstrom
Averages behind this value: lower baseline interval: 0.974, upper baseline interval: 1.03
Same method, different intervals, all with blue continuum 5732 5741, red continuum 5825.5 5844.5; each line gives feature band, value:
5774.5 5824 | 1.1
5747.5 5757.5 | 0.3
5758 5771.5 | -0.3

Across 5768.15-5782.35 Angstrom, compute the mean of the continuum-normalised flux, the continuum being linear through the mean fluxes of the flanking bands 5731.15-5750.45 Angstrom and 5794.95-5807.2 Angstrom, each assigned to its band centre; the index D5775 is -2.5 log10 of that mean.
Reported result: -0.064 mag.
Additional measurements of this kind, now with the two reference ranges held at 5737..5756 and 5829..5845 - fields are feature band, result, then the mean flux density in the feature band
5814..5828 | -0.06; 1.04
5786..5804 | 0.06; 0.926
